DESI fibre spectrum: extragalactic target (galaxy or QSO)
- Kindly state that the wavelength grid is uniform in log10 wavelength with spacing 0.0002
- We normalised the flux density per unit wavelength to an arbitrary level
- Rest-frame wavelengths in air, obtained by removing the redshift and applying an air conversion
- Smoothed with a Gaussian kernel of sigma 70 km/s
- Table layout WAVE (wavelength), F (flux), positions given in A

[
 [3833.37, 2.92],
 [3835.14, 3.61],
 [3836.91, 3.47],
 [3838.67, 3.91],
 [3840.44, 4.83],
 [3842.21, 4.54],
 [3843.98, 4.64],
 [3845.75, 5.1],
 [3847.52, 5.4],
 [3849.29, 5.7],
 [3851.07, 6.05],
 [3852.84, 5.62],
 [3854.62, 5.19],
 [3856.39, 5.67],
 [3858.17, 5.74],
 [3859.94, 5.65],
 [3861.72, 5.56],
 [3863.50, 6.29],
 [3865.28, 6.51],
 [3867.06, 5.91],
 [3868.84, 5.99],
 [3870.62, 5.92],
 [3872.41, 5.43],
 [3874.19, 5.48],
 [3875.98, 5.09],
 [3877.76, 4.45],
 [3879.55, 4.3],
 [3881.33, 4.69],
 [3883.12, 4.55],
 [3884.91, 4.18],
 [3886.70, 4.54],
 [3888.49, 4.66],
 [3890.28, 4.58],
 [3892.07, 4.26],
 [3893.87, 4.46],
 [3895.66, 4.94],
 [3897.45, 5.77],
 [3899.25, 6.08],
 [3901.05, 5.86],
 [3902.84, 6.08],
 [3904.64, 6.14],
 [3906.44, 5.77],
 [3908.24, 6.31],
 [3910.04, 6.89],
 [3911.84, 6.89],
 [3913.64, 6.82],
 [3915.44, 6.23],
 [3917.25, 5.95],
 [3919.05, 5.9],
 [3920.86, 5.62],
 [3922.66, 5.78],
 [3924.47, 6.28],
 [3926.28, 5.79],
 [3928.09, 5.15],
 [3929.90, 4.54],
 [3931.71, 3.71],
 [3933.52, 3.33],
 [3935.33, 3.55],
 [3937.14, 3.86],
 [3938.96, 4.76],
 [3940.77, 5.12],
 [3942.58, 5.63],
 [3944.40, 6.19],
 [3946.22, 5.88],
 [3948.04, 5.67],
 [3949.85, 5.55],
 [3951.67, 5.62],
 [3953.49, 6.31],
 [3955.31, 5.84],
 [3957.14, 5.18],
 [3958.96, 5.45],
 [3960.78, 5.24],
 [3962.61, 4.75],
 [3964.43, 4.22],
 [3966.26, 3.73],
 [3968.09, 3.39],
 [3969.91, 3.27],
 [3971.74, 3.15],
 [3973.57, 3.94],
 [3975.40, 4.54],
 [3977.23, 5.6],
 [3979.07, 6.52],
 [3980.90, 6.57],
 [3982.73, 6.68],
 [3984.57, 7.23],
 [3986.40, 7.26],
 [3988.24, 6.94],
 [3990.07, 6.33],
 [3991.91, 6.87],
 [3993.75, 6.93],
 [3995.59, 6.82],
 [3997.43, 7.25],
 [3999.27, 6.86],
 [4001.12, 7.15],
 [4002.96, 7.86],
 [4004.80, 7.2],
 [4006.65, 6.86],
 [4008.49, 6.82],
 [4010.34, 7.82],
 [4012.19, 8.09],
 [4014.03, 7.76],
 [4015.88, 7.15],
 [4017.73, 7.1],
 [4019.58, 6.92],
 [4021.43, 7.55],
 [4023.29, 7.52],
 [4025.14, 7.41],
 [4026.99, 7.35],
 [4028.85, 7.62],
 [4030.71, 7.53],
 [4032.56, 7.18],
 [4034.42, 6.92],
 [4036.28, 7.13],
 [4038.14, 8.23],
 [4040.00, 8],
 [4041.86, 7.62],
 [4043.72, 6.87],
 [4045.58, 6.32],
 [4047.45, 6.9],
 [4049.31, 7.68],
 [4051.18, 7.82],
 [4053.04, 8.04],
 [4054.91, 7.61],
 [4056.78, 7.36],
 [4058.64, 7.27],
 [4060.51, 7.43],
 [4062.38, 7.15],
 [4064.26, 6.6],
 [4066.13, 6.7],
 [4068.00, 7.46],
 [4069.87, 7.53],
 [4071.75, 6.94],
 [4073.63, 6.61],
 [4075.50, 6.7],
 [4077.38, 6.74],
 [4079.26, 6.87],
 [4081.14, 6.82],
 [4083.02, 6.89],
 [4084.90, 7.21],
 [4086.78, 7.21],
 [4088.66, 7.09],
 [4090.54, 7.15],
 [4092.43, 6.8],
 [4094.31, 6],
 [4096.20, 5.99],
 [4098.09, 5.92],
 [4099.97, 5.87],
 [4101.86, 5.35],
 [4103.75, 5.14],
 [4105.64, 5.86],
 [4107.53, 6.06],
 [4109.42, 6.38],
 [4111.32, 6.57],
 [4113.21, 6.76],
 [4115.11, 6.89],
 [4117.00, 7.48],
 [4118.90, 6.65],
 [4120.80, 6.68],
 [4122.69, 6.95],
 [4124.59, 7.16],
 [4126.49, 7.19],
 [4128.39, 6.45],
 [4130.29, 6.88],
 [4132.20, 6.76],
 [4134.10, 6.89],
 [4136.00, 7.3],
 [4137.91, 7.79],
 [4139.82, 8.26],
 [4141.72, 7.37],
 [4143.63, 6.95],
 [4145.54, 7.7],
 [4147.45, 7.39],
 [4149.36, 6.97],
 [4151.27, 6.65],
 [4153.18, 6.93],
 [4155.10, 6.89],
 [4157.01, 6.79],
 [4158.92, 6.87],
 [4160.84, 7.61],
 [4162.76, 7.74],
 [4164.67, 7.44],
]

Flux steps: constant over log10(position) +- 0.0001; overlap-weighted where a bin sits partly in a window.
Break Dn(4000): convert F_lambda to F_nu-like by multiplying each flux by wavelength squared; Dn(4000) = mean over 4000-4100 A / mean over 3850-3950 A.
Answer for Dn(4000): 1.4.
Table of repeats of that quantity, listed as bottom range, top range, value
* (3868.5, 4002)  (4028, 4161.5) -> 1.38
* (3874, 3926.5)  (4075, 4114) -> 1.29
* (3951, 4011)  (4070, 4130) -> 1.18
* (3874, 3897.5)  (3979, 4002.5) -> 1.57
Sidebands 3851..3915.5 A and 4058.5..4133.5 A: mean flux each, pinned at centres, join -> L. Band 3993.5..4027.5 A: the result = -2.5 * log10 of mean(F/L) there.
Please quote -0.17 mag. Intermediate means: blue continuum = 5.51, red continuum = 6.7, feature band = 7.29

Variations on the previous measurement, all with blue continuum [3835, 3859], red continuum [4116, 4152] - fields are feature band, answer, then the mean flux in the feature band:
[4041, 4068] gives -0.11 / 7.25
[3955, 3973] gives 0.32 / 4.36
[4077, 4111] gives 0.07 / 6.4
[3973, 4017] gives -0.12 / 6.82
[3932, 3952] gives 0.15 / 4.96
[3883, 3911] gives 0.01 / 5.34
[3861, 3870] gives -0.18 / 6.06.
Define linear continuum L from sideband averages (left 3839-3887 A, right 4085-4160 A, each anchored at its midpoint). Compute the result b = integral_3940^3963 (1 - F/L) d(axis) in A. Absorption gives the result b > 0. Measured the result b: 0.8 A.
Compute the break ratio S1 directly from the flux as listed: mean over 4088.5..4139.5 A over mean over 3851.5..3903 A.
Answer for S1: 1.25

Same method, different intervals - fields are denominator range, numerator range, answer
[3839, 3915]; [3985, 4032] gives 1.33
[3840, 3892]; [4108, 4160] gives 1.34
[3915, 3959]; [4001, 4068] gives 1.39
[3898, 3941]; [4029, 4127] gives 1.25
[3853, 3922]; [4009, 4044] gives 1.35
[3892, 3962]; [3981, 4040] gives 1.31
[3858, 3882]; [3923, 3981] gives 0.90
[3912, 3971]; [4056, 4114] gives 1.29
